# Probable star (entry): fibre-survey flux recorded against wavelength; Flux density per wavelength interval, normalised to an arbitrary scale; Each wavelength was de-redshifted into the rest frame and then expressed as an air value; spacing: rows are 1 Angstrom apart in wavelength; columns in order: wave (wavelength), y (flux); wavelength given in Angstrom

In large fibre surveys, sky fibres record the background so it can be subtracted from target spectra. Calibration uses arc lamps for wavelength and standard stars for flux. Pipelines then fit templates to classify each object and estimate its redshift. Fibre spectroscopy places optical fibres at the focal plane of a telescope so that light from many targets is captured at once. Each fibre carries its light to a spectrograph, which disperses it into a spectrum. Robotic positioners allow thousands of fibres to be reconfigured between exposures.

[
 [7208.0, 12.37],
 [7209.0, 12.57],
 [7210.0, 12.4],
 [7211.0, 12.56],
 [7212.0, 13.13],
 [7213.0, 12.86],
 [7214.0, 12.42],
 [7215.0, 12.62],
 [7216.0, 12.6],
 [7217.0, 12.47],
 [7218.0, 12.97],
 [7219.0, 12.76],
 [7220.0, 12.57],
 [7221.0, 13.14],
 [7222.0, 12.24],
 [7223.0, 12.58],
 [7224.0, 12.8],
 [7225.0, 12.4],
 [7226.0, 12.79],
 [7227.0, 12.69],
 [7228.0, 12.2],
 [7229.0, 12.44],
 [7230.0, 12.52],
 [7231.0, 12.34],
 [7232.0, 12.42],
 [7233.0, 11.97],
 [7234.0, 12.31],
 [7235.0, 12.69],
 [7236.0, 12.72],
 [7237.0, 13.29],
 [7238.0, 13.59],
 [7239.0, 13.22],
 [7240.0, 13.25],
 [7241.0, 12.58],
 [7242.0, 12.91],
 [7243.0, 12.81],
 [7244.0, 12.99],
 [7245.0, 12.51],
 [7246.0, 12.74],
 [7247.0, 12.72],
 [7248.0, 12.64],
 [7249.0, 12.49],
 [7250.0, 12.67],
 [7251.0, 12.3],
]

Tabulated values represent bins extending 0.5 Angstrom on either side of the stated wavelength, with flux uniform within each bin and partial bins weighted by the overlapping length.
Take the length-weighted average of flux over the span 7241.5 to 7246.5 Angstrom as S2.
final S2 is 12.8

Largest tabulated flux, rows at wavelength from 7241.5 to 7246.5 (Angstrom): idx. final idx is 12.99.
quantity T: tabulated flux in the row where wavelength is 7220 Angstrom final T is 12.57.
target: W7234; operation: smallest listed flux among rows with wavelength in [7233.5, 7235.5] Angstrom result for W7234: 12.31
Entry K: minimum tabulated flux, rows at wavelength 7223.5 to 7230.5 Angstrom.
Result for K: 12.2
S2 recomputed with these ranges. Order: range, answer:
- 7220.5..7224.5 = 12.7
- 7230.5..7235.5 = 12.3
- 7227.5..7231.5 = 12.4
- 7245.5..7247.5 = 12.7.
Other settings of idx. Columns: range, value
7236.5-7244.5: 13.59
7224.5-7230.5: 12.79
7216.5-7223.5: 13.14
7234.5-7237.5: 13.29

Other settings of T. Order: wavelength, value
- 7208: 12.37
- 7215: 12.62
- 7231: 12.34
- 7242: 12.91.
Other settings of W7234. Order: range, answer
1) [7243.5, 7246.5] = 12.51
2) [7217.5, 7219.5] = 12.76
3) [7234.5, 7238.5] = 12.69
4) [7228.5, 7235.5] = 11.97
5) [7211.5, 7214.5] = 12.42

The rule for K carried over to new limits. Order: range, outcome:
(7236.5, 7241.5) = 12.58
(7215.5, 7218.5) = 12.47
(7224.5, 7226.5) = 12.4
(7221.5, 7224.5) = 12.24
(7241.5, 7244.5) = 12.81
